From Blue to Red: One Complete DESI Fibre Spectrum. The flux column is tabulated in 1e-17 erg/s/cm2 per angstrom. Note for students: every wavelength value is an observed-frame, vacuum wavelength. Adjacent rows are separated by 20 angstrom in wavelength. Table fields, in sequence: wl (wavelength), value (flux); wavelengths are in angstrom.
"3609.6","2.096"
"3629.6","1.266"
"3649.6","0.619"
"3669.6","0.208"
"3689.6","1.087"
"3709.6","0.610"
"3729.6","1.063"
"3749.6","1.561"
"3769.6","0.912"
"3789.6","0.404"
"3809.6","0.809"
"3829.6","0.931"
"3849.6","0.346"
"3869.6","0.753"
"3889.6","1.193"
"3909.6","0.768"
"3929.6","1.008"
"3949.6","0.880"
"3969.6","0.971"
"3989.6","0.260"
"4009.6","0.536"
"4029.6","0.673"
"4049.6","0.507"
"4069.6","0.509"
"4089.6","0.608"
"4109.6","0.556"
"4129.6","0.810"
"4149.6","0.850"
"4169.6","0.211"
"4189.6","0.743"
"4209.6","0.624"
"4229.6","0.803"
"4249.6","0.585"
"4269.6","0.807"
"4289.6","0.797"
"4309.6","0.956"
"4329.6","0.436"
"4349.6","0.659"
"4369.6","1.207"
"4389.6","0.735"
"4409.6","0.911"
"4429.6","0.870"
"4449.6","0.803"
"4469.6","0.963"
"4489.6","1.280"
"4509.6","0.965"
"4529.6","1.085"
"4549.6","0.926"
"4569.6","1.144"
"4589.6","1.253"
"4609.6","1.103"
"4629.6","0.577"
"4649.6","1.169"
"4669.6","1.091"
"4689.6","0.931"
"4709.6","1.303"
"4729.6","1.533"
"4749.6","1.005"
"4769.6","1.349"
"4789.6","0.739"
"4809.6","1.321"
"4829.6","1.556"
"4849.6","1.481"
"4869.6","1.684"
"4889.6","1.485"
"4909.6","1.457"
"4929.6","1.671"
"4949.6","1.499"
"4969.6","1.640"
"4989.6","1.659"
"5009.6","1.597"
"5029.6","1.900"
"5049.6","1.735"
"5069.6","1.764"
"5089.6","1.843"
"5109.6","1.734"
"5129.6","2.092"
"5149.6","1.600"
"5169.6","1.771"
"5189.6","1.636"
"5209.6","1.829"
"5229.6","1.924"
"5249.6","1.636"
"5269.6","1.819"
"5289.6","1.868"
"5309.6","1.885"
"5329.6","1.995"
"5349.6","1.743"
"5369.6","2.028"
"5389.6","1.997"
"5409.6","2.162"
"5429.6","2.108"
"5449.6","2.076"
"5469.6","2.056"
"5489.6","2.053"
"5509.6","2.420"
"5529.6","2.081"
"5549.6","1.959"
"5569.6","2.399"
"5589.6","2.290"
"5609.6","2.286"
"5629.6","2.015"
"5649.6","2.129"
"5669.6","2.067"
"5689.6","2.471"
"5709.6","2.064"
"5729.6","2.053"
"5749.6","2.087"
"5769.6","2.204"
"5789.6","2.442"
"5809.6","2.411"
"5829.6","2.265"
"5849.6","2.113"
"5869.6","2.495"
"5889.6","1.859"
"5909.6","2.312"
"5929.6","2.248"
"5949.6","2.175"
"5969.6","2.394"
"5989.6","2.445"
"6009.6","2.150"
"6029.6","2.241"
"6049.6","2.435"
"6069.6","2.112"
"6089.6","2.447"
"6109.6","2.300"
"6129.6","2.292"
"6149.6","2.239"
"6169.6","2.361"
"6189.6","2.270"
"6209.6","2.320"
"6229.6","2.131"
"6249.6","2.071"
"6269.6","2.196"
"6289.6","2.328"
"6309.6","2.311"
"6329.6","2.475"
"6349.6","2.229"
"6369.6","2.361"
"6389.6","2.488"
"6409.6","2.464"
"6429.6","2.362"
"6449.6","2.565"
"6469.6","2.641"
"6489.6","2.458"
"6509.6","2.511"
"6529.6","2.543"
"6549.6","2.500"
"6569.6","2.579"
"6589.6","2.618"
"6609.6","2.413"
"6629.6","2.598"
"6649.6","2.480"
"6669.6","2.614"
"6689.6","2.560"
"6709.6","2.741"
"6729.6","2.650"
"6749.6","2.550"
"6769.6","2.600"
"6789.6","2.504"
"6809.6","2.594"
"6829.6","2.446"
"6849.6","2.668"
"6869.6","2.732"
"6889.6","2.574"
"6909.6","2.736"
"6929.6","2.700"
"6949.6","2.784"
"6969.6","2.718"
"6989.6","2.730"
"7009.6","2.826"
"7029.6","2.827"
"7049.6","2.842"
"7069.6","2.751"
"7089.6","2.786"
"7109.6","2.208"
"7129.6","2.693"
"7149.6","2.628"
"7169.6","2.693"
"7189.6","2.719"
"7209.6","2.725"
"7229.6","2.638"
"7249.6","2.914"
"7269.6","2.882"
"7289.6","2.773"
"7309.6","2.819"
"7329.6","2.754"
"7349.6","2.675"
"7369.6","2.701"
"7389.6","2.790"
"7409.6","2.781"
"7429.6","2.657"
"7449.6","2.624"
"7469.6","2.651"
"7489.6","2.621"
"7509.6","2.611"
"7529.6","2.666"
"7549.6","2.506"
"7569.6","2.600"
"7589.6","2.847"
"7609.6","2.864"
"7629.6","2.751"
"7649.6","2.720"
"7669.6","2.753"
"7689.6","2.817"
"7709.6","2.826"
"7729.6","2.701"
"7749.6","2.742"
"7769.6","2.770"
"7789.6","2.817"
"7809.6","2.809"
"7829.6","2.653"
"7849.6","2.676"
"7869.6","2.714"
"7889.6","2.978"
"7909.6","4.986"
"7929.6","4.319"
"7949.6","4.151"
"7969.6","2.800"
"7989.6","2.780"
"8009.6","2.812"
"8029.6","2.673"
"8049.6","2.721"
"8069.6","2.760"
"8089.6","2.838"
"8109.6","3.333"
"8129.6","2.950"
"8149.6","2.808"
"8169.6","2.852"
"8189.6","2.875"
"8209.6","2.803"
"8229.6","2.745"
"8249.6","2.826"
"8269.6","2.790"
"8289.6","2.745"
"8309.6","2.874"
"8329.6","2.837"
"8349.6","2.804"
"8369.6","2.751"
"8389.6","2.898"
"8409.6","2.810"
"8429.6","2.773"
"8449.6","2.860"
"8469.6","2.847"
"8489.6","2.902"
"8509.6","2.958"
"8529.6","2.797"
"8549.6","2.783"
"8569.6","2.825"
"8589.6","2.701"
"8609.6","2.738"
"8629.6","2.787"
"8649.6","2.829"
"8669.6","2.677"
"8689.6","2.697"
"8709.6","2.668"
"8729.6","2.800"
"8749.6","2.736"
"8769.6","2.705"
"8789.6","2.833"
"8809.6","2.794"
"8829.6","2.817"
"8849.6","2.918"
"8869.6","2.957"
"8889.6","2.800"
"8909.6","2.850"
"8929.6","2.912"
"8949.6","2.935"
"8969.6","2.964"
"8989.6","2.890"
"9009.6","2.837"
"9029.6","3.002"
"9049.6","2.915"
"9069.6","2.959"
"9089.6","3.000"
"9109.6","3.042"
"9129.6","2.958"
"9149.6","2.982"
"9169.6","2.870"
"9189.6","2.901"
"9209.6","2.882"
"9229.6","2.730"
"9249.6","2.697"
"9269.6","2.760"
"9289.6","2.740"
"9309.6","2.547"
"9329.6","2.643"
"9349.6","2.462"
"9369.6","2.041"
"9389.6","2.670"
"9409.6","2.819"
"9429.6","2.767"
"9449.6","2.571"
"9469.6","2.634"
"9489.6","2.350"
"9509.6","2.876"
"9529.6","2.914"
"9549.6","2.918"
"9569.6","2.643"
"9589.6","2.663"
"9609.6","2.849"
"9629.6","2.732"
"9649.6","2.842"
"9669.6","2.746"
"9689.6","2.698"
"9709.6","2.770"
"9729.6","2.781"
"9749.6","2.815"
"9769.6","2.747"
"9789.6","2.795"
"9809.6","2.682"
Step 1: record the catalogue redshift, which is 0.206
